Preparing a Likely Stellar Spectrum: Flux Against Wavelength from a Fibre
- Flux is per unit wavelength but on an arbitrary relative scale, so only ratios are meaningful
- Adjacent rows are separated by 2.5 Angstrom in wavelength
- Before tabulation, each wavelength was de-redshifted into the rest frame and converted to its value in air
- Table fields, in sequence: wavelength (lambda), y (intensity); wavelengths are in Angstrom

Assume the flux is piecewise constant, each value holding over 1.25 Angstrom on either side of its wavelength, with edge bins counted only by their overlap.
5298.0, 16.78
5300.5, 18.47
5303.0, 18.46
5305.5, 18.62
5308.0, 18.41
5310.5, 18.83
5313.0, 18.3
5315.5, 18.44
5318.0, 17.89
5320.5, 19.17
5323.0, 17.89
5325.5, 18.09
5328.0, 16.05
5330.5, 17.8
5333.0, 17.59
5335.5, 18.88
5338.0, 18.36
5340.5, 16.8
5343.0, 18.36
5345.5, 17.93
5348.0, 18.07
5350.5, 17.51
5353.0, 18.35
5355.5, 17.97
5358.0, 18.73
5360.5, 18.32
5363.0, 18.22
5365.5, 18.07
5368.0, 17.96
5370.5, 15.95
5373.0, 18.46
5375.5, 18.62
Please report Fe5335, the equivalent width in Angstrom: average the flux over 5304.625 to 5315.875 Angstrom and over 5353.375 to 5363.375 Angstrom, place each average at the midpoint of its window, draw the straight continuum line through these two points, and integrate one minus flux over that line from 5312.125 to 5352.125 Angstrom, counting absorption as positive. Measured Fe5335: 1.1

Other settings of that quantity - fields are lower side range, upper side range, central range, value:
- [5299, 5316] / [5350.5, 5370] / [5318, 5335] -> 0.5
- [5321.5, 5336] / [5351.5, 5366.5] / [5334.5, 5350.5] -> -0.1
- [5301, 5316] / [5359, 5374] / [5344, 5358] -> 0.0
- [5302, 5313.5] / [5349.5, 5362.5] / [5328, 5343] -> 0.5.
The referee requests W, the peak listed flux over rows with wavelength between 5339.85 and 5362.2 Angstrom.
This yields 18.73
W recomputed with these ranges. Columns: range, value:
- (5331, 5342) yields 18.88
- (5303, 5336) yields 19.17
